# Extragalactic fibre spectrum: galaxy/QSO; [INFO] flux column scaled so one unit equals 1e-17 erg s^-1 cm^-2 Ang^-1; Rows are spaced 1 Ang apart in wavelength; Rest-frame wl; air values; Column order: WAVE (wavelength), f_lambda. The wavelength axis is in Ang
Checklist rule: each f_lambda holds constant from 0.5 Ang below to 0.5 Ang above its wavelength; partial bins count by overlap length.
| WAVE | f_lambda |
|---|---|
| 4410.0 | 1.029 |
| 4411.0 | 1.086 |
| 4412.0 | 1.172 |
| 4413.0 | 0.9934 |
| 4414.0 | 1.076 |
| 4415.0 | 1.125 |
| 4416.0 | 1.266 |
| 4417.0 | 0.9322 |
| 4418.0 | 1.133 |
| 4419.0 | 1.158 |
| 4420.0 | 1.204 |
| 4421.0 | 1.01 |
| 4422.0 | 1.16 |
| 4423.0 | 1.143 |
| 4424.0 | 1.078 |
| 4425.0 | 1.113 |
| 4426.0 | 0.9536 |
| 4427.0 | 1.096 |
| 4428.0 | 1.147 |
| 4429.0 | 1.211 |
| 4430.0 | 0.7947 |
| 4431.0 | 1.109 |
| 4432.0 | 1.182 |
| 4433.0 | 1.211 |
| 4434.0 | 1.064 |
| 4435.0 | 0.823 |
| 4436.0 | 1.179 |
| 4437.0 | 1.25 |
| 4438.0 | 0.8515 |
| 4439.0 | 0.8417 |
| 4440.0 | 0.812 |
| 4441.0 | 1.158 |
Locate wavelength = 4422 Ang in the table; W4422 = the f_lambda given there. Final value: 1.16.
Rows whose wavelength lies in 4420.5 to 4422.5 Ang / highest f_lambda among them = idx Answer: 1.16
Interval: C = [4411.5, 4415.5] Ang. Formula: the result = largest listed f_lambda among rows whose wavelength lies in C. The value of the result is 1.172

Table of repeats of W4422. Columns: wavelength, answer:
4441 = 1.158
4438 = 0.8515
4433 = 1.211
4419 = 1.158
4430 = 0.7947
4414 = 1.076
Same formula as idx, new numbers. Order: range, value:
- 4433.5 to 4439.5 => 1.25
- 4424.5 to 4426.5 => 1.113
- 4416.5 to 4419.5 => 1.158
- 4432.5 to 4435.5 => 1.211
